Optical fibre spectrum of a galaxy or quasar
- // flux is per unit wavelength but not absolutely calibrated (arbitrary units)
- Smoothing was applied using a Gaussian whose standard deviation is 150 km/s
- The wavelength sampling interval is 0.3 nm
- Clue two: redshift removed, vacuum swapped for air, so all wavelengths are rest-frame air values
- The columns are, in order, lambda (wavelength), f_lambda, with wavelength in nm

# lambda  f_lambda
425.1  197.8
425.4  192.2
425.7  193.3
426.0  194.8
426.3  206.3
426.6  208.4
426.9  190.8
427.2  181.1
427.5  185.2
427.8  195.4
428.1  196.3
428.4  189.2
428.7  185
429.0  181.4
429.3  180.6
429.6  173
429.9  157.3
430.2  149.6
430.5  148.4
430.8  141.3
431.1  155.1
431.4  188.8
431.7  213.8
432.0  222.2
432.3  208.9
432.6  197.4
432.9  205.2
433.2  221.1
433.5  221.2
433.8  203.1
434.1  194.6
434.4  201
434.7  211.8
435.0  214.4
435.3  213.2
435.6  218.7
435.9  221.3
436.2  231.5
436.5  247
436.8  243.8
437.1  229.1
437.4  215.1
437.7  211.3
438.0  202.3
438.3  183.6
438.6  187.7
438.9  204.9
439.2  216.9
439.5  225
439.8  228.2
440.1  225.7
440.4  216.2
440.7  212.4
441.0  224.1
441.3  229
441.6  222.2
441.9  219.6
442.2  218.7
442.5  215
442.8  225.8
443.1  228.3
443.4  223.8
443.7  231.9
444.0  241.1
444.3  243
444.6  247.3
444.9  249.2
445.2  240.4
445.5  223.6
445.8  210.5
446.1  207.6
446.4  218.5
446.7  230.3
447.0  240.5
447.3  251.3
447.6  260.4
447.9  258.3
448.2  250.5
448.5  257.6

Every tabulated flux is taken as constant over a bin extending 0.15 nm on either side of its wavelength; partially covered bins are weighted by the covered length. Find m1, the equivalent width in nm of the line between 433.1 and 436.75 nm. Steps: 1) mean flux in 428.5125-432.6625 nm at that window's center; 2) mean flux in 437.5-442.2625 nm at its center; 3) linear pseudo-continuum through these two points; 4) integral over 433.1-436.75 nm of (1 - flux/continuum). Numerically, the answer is -0.41 nm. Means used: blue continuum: 178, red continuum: 214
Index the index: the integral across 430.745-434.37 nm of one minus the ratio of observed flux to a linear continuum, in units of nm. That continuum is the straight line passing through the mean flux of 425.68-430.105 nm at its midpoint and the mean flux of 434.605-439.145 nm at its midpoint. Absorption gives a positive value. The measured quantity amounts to 0.05 nm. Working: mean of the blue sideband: 187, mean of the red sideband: 216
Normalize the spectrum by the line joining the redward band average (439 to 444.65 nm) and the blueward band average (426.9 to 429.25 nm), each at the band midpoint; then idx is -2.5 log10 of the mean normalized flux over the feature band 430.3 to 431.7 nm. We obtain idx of 0.19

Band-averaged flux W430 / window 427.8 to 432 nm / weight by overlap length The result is 176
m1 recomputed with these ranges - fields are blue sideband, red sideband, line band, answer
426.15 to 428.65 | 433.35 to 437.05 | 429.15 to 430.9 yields 0.374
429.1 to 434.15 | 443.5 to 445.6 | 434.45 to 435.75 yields -0.080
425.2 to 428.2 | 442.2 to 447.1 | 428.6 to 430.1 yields 0.190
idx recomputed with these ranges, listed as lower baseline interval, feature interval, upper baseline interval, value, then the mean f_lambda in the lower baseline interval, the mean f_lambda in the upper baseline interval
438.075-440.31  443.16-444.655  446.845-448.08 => -0.01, 210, 252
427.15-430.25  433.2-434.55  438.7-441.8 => -0.05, 180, 220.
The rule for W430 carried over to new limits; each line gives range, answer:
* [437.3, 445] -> 221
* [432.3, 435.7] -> 209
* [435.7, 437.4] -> 232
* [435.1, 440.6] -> 218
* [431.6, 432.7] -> 211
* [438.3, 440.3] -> 212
